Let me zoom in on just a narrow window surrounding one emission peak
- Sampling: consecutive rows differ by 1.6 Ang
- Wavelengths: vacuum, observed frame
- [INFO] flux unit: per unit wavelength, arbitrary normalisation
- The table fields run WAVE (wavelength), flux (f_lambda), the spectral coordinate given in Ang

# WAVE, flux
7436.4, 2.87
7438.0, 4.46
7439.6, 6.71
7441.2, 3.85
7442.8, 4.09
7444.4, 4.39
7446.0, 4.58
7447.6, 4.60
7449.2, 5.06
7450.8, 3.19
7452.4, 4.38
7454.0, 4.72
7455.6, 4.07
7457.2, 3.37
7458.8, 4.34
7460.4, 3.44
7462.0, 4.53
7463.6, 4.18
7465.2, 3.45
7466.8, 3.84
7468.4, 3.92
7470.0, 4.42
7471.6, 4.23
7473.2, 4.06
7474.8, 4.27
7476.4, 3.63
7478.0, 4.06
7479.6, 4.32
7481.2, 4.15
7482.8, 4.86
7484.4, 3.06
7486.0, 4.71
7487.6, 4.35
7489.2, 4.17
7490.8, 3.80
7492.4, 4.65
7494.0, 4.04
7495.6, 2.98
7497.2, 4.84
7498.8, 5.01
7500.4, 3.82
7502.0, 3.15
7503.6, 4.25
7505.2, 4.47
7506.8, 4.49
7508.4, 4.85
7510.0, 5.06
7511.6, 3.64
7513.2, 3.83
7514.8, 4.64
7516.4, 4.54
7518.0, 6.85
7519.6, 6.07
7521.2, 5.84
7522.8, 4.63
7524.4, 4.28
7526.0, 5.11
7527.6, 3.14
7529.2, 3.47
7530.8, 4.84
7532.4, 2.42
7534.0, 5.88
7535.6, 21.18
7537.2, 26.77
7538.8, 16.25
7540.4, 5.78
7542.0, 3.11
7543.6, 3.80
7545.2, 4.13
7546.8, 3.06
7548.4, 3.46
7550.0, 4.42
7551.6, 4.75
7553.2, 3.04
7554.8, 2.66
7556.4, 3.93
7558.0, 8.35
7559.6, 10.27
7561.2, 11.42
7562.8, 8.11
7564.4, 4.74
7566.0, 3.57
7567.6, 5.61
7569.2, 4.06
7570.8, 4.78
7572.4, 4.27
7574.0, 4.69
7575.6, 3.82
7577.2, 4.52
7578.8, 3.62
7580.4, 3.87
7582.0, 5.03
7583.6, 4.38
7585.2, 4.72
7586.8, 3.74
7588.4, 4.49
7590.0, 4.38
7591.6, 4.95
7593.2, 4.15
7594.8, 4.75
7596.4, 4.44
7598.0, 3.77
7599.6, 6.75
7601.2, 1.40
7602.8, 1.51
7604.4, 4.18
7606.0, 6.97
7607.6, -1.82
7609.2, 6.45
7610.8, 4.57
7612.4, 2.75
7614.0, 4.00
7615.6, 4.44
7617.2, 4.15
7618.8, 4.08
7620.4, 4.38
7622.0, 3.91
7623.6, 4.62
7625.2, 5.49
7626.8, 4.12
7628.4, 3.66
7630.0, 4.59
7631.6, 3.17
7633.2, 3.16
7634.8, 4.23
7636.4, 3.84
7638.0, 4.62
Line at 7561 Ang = [N II] 6583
